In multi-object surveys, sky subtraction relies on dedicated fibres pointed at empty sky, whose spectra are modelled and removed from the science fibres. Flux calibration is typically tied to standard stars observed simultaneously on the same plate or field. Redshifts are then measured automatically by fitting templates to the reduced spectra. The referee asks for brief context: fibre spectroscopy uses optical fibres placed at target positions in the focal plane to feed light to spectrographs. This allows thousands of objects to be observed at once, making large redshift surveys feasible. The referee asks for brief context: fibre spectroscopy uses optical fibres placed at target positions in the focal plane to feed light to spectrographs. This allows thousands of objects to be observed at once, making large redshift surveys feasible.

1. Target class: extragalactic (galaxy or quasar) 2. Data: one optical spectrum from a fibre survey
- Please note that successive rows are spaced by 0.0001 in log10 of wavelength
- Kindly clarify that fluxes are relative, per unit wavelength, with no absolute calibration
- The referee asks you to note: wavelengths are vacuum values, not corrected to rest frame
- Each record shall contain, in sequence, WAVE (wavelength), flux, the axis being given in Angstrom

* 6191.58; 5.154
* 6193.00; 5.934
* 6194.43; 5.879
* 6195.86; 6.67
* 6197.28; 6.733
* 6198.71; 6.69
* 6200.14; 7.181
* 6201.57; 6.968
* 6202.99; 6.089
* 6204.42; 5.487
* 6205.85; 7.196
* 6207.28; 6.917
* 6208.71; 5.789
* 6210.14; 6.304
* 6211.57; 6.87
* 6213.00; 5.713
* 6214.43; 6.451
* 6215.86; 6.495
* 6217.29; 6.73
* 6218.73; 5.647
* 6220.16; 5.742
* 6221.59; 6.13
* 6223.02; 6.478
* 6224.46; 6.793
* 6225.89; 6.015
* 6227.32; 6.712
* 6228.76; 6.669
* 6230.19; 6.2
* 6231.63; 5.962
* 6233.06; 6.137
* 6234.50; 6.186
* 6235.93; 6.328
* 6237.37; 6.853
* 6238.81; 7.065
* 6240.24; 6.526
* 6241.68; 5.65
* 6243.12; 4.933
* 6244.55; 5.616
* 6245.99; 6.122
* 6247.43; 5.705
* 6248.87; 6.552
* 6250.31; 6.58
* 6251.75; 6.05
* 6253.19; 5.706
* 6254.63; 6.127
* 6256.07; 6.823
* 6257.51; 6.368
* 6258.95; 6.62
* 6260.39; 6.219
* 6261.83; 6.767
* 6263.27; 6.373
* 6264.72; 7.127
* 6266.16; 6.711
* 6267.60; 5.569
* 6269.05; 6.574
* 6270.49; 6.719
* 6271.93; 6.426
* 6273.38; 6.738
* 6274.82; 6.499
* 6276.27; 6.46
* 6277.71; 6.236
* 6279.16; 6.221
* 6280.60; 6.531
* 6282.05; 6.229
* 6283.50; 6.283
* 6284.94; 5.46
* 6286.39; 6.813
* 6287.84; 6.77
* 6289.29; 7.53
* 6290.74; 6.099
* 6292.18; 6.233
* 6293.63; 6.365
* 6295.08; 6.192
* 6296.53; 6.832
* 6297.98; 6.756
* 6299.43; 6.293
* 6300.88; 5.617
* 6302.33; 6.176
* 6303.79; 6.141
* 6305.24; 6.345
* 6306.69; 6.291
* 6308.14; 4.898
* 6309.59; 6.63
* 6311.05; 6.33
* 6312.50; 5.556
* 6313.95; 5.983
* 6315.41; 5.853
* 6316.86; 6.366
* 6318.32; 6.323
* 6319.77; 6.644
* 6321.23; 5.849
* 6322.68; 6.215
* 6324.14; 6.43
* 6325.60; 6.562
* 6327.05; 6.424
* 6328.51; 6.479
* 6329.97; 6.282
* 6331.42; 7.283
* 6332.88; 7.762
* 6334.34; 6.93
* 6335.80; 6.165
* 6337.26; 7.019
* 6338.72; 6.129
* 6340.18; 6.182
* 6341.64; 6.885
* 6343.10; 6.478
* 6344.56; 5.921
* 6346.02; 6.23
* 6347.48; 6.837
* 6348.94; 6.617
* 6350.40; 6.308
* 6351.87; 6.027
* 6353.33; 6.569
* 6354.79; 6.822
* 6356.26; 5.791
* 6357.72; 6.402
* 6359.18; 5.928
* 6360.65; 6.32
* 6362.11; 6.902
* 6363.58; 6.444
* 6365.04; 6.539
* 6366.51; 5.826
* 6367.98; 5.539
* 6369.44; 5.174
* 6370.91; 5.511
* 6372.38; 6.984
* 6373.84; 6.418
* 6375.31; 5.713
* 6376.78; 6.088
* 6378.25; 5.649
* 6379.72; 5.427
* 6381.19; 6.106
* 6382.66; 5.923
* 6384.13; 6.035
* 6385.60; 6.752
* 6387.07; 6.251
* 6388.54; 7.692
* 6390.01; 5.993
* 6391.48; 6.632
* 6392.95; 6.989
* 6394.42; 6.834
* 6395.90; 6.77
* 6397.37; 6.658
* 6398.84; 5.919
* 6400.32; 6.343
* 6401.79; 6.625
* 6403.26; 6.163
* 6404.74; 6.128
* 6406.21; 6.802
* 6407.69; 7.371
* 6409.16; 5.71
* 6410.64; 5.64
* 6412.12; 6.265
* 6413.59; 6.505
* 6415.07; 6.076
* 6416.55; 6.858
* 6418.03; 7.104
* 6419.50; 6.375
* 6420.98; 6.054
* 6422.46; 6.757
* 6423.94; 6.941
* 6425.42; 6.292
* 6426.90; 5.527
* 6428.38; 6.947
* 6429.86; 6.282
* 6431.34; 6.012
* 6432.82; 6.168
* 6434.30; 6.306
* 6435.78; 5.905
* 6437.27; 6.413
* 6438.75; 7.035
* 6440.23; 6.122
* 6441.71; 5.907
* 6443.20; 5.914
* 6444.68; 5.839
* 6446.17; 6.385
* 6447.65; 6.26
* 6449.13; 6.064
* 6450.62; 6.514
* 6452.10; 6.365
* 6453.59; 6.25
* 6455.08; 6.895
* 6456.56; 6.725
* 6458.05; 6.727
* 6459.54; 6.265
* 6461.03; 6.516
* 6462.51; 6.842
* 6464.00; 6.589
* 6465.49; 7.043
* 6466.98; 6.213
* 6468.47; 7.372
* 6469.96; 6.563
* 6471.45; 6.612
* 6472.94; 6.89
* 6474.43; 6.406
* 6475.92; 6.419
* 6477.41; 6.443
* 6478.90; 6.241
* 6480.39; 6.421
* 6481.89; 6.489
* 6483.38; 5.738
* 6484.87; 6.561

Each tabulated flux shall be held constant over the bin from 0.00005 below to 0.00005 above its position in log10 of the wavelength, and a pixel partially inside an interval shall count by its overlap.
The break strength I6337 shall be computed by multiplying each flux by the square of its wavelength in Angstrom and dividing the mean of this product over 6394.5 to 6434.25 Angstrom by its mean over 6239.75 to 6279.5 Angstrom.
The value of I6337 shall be 1.1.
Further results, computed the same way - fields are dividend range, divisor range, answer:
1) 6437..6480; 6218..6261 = 1.12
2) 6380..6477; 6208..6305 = 1.08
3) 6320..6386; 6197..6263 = 1.04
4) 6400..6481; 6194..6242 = 1.08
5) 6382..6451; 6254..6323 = 1.05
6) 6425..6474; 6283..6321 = 1.07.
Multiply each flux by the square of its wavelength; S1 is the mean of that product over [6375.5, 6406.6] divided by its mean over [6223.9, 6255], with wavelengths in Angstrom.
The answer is 1.1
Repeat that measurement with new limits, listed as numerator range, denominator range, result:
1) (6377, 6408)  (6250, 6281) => 1.04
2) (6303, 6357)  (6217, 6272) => 1.04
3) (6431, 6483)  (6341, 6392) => 1.06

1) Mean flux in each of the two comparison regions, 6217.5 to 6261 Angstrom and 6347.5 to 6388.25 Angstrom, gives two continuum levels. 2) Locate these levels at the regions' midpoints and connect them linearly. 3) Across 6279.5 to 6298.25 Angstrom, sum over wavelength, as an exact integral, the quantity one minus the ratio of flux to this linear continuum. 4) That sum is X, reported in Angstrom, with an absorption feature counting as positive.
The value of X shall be -0.8 Angstrom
